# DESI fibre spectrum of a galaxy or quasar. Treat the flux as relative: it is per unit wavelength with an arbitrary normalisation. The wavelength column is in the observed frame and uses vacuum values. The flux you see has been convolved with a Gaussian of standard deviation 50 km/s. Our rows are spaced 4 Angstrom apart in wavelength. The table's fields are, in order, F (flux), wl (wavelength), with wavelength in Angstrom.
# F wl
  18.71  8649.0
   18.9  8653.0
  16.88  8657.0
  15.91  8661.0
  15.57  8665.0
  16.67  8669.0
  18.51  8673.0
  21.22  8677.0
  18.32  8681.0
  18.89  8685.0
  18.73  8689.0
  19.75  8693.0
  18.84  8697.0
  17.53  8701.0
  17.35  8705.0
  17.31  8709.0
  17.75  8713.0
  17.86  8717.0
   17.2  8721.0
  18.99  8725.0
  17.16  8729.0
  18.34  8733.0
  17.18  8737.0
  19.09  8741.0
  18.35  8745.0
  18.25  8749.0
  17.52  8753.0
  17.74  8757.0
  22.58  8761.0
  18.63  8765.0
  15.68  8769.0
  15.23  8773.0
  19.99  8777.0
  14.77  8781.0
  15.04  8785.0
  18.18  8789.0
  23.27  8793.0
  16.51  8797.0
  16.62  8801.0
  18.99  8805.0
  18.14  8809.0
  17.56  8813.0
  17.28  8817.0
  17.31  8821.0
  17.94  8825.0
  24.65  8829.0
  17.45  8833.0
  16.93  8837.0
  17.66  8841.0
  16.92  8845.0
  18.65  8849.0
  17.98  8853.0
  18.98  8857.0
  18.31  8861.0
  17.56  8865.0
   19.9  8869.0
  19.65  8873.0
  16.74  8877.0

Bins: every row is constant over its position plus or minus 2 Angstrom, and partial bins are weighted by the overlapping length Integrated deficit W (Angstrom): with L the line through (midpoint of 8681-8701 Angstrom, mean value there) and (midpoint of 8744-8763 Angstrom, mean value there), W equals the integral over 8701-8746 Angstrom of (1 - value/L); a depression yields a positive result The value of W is 2.5 Angstrom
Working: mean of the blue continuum 18.8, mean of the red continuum 18.9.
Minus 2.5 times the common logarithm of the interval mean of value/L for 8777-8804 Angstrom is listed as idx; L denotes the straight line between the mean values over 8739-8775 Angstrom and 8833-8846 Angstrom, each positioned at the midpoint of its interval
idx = 0.01 mag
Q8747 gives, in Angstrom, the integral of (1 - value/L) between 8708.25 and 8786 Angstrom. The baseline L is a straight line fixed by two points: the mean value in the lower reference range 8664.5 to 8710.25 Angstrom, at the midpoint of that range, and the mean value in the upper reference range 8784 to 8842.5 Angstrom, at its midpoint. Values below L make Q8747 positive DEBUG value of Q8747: 2.28 Angstrom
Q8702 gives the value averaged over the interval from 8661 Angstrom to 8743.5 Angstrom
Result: 18.1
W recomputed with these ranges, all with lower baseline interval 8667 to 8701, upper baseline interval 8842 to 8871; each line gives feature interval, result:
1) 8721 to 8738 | 0.7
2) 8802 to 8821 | 0.6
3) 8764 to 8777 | 1.2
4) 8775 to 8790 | 1.3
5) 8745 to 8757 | 0.4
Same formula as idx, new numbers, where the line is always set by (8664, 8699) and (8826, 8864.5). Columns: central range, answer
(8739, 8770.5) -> 0.00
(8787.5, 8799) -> -0.05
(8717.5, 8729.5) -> 0.04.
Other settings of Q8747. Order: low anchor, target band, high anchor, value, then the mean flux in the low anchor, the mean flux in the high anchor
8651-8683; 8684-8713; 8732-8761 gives -0.5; 17.7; 18.4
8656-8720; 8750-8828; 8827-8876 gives 2.0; 17.9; 18.7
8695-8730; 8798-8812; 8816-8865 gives 0.3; 17.8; 18.3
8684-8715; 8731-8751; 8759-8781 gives -0.1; 18.2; 18.1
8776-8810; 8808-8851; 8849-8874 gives 0.2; 17.9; 18.7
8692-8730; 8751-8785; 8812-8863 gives 0.9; 17.9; 18.3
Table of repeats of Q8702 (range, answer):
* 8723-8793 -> 18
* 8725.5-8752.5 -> 18.1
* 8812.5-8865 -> 18.3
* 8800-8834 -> 18.5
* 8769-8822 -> 17.5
